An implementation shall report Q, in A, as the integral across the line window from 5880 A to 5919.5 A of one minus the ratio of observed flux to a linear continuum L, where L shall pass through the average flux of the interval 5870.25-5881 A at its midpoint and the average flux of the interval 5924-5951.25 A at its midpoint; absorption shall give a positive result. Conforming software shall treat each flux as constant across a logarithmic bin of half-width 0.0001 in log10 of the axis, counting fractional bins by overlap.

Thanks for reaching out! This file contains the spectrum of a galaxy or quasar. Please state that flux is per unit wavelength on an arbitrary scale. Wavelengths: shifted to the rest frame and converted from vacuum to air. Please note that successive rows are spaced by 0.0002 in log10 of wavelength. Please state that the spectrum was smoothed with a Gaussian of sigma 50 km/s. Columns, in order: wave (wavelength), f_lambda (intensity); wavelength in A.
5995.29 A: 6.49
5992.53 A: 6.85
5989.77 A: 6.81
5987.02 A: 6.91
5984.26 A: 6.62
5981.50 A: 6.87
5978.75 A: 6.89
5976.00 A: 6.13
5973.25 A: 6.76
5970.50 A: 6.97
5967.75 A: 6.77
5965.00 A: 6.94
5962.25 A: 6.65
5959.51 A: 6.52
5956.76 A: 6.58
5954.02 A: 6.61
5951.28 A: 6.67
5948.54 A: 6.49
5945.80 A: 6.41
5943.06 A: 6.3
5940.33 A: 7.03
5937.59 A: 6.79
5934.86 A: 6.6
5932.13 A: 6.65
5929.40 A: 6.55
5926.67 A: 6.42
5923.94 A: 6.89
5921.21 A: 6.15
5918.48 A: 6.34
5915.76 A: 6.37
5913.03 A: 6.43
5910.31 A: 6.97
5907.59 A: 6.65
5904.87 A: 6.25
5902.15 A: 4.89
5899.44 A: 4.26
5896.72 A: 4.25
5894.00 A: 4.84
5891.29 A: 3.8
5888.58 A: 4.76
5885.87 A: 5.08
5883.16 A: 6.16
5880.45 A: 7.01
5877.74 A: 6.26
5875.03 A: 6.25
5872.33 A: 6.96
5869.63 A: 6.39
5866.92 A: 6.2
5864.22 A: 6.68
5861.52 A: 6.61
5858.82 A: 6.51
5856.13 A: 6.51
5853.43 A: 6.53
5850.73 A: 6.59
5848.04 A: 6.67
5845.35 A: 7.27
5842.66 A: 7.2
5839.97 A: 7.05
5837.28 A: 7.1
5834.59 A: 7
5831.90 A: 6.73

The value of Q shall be 6.1 A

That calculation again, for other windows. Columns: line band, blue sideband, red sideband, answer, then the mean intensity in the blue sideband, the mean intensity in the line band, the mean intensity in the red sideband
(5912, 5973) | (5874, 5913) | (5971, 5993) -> -3.9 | 5.56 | 6.6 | 6.74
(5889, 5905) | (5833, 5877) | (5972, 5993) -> 5.0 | 6.71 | 4.6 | 6.73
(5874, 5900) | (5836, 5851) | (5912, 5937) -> 5.6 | 7.01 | 5.28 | 6.5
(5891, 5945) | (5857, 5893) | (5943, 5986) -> 2.3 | 6.05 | 6.07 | 6.65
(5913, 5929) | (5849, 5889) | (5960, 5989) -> 0.2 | 6.34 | 6.44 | 6.75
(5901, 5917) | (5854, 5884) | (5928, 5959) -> 0.7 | 6.51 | 6.28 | 6.61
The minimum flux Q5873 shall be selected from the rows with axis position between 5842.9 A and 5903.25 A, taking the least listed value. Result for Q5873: 3.8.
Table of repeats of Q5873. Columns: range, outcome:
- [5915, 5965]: 6.15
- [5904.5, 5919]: 6.25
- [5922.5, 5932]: 6.42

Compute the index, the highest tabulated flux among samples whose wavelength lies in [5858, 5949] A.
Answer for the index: 7.03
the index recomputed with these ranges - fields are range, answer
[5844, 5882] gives 7.27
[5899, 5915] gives 6.97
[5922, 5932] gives 6.89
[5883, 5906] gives 6.25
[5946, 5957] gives 6.67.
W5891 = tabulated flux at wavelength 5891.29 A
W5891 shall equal 3.8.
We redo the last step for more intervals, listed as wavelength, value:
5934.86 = 6.6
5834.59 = 7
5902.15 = 4.89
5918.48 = 6.34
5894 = 4.84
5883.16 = 6.16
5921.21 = 6.15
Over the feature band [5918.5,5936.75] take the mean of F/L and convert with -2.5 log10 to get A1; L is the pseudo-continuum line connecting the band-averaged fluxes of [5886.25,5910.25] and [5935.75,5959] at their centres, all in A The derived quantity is -0.09 mag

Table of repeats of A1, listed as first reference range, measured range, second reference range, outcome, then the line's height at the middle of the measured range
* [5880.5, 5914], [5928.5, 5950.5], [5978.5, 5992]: -0.09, 6.09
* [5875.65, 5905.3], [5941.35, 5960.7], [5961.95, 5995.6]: -0.04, 6.27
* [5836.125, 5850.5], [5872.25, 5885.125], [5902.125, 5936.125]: 0.06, 6.76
